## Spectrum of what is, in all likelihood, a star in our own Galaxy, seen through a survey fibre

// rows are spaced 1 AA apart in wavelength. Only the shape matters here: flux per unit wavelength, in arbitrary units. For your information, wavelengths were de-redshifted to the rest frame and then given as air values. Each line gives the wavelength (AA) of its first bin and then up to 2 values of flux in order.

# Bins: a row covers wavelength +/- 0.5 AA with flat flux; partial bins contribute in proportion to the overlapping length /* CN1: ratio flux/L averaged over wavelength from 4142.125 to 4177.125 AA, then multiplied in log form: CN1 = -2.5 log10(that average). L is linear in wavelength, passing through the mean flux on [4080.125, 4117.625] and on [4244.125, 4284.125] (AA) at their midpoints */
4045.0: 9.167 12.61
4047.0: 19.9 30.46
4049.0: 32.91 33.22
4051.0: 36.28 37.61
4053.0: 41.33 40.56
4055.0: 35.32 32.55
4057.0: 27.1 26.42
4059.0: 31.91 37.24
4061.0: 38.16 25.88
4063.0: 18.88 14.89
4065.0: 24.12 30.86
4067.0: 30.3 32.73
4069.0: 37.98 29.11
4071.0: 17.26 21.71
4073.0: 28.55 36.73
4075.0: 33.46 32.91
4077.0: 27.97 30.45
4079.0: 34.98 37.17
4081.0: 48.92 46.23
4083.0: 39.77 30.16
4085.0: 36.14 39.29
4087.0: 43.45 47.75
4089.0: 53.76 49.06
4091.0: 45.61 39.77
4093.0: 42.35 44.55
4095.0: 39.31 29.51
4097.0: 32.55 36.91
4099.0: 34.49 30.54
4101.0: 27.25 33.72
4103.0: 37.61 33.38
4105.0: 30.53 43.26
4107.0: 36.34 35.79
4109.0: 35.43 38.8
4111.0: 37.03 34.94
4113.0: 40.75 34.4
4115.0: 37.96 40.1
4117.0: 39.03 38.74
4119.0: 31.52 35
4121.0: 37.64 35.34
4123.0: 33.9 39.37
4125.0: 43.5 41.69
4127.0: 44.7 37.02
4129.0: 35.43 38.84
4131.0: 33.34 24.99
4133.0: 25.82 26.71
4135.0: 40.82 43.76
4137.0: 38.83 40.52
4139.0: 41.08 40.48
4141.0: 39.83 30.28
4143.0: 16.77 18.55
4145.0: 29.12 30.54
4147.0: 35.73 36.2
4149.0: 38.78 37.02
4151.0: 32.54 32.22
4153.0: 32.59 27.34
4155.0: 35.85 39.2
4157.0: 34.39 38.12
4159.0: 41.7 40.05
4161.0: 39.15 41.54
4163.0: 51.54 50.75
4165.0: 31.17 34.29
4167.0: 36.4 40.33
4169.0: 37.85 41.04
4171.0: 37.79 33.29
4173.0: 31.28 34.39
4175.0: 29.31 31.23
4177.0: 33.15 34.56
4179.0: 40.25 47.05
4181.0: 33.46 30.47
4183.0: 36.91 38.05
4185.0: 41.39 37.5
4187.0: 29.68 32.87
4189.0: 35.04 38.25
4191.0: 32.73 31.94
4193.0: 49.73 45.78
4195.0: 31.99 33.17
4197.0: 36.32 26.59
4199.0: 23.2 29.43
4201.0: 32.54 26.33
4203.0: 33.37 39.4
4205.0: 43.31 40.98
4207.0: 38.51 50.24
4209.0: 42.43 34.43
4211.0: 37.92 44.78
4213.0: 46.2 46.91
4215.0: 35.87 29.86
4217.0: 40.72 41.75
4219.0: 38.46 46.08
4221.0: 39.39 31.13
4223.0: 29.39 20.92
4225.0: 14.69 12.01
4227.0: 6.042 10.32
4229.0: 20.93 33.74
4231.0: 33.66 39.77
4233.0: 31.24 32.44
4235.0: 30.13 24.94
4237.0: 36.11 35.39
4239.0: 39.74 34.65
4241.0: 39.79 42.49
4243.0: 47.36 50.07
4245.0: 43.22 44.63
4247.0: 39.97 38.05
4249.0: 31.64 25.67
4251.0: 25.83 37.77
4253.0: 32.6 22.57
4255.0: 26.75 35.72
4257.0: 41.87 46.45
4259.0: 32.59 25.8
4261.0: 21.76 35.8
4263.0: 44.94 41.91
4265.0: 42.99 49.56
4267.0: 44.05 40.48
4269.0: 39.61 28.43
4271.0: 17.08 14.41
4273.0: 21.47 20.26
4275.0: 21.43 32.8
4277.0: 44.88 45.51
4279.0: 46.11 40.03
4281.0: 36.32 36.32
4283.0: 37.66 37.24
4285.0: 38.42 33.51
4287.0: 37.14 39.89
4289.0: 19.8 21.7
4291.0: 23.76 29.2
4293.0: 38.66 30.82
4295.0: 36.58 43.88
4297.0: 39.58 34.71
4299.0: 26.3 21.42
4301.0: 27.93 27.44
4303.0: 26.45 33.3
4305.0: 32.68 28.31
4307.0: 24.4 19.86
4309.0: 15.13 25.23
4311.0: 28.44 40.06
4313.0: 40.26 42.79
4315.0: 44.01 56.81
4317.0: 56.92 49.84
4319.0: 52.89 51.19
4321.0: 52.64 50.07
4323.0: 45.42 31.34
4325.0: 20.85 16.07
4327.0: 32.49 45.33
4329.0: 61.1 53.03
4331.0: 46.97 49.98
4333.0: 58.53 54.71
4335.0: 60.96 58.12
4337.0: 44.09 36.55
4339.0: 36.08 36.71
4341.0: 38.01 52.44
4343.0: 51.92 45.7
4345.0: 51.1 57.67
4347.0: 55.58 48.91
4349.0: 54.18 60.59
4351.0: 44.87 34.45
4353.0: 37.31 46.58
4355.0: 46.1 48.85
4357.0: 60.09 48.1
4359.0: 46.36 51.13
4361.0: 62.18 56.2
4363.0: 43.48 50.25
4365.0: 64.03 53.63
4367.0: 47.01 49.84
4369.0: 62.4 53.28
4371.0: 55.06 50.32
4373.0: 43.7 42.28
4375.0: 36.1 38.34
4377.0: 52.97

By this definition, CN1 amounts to 0.06 mag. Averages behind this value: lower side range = 38.5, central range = 35.1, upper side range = 34.9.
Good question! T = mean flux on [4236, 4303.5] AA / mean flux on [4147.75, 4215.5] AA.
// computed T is 0.93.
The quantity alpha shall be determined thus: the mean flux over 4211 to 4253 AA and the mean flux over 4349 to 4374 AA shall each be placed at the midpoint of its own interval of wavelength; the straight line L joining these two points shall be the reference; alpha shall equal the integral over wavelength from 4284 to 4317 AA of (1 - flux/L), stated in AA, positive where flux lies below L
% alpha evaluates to 7.9 AA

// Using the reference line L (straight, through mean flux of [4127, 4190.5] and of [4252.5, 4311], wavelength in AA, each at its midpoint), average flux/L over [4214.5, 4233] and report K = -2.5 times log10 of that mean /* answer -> 0.16 mag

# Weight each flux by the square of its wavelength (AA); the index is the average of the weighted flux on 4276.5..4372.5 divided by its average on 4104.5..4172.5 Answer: 1.28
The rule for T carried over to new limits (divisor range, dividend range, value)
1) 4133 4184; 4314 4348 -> 1.31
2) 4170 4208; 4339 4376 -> 1.39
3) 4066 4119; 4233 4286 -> 0.97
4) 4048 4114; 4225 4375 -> 1.12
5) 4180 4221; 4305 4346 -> 1.15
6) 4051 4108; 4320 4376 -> 1.38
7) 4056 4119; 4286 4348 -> 1.13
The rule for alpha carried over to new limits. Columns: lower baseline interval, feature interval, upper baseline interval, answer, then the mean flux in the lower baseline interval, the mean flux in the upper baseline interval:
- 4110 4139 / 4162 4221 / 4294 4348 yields 1.55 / 37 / 40.9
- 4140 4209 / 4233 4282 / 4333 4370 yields 8.23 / 35.7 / 50.1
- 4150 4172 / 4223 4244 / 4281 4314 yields 2.74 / 37.8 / 31.4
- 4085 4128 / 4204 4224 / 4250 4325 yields -1.78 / 38.2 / 34.8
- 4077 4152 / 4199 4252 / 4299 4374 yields 7.82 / 36.7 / 44.6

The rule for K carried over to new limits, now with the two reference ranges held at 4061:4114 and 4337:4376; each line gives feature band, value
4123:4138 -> 0.01 mag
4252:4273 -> 0.28 mag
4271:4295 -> 0.36 mag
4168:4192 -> 0.12 mag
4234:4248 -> 0.11 mag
